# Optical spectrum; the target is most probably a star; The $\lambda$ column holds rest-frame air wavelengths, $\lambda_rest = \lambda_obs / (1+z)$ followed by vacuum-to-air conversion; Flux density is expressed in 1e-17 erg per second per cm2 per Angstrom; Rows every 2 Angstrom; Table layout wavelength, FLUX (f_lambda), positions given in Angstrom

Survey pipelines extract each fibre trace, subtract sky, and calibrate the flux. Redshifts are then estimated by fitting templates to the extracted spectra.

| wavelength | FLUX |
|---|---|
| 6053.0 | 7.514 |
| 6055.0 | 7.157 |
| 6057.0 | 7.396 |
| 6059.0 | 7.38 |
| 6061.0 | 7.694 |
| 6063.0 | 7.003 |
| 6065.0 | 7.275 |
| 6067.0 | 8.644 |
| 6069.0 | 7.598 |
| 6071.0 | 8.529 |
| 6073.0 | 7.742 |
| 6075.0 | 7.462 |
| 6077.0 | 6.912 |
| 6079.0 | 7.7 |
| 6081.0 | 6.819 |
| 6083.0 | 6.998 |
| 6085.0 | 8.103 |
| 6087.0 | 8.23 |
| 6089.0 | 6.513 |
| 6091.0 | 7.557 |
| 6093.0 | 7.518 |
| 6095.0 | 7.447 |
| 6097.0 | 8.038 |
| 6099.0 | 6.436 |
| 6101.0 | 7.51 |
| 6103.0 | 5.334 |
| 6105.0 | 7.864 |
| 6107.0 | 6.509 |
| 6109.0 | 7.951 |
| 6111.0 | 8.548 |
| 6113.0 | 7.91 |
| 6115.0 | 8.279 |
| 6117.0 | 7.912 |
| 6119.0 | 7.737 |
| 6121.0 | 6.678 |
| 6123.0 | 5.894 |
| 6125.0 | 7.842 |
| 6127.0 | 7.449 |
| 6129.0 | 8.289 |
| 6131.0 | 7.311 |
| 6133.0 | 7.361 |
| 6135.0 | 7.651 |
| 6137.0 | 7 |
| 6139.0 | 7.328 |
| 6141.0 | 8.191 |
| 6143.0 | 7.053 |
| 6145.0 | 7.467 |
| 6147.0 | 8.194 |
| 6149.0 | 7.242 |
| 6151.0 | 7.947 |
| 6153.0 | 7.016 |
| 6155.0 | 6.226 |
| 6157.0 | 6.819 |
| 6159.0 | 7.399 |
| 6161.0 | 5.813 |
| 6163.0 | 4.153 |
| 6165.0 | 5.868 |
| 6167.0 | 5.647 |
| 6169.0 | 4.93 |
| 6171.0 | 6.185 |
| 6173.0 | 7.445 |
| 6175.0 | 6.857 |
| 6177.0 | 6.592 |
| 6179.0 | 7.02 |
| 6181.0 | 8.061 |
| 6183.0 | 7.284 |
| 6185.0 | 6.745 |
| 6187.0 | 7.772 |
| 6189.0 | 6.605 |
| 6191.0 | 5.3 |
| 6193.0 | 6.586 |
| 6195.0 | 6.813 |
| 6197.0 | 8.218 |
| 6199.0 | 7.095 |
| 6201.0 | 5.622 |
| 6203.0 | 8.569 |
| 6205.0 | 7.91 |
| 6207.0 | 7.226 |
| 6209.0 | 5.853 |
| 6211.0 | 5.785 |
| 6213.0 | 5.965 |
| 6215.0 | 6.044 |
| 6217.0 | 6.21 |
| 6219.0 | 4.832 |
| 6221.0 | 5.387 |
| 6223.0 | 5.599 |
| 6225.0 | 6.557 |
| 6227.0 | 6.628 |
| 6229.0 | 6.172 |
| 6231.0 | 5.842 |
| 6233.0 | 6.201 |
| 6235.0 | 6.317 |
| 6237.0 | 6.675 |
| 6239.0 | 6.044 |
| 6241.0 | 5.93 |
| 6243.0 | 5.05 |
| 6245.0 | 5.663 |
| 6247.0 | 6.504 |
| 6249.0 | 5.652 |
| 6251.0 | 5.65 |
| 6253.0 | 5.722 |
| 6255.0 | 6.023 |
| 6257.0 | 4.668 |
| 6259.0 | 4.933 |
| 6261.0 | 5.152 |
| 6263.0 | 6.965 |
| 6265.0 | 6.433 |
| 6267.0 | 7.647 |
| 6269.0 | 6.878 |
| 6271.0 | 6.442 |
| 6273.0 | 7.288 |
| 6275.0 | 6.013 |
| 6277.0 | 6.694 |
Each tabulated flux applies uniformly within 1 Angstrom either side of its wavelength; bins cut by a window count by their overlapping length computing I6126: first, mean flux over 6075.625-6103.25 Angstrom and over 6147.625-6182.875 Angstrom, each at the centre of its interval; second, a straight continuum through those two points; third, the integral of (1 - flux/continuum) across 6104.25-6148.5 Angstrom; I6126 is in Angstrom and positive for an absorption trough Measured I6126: -4.0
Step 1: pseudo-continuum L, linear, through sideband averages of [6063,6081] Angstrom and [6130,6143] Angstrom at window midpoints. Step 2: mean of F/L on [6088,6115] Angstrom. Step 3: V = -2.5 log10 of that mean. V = 0.03 mag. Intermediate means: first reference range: 7.64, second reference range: 7.44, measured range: 7.35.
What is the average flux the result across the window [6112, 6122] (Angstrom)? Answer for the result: 7.7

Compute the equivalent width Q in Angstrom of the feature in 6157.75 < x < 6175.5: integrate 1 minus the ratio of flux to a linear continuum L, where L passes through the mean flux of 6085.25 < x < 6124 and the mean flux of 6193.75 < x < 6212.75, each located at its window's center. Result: 2.7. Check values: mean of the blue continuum 7.38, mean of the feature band 6.02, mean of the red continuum 6.96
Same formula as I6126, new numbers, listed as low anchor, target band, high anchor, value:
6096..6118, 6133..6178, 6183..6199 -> 2.3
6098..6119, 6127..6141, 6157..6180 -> -1.3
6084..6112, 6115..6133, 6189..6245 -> -0.7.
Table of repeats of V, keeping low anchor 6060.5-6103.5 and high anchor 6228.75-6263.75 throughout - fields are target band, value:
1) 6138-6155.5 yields -0.10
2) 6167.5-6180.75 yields -0.01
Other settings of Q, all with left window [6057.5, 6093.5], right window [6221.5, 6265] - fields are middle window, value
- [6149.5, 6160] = -0.5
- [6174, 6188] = -1.5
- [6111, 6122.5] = -0.9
